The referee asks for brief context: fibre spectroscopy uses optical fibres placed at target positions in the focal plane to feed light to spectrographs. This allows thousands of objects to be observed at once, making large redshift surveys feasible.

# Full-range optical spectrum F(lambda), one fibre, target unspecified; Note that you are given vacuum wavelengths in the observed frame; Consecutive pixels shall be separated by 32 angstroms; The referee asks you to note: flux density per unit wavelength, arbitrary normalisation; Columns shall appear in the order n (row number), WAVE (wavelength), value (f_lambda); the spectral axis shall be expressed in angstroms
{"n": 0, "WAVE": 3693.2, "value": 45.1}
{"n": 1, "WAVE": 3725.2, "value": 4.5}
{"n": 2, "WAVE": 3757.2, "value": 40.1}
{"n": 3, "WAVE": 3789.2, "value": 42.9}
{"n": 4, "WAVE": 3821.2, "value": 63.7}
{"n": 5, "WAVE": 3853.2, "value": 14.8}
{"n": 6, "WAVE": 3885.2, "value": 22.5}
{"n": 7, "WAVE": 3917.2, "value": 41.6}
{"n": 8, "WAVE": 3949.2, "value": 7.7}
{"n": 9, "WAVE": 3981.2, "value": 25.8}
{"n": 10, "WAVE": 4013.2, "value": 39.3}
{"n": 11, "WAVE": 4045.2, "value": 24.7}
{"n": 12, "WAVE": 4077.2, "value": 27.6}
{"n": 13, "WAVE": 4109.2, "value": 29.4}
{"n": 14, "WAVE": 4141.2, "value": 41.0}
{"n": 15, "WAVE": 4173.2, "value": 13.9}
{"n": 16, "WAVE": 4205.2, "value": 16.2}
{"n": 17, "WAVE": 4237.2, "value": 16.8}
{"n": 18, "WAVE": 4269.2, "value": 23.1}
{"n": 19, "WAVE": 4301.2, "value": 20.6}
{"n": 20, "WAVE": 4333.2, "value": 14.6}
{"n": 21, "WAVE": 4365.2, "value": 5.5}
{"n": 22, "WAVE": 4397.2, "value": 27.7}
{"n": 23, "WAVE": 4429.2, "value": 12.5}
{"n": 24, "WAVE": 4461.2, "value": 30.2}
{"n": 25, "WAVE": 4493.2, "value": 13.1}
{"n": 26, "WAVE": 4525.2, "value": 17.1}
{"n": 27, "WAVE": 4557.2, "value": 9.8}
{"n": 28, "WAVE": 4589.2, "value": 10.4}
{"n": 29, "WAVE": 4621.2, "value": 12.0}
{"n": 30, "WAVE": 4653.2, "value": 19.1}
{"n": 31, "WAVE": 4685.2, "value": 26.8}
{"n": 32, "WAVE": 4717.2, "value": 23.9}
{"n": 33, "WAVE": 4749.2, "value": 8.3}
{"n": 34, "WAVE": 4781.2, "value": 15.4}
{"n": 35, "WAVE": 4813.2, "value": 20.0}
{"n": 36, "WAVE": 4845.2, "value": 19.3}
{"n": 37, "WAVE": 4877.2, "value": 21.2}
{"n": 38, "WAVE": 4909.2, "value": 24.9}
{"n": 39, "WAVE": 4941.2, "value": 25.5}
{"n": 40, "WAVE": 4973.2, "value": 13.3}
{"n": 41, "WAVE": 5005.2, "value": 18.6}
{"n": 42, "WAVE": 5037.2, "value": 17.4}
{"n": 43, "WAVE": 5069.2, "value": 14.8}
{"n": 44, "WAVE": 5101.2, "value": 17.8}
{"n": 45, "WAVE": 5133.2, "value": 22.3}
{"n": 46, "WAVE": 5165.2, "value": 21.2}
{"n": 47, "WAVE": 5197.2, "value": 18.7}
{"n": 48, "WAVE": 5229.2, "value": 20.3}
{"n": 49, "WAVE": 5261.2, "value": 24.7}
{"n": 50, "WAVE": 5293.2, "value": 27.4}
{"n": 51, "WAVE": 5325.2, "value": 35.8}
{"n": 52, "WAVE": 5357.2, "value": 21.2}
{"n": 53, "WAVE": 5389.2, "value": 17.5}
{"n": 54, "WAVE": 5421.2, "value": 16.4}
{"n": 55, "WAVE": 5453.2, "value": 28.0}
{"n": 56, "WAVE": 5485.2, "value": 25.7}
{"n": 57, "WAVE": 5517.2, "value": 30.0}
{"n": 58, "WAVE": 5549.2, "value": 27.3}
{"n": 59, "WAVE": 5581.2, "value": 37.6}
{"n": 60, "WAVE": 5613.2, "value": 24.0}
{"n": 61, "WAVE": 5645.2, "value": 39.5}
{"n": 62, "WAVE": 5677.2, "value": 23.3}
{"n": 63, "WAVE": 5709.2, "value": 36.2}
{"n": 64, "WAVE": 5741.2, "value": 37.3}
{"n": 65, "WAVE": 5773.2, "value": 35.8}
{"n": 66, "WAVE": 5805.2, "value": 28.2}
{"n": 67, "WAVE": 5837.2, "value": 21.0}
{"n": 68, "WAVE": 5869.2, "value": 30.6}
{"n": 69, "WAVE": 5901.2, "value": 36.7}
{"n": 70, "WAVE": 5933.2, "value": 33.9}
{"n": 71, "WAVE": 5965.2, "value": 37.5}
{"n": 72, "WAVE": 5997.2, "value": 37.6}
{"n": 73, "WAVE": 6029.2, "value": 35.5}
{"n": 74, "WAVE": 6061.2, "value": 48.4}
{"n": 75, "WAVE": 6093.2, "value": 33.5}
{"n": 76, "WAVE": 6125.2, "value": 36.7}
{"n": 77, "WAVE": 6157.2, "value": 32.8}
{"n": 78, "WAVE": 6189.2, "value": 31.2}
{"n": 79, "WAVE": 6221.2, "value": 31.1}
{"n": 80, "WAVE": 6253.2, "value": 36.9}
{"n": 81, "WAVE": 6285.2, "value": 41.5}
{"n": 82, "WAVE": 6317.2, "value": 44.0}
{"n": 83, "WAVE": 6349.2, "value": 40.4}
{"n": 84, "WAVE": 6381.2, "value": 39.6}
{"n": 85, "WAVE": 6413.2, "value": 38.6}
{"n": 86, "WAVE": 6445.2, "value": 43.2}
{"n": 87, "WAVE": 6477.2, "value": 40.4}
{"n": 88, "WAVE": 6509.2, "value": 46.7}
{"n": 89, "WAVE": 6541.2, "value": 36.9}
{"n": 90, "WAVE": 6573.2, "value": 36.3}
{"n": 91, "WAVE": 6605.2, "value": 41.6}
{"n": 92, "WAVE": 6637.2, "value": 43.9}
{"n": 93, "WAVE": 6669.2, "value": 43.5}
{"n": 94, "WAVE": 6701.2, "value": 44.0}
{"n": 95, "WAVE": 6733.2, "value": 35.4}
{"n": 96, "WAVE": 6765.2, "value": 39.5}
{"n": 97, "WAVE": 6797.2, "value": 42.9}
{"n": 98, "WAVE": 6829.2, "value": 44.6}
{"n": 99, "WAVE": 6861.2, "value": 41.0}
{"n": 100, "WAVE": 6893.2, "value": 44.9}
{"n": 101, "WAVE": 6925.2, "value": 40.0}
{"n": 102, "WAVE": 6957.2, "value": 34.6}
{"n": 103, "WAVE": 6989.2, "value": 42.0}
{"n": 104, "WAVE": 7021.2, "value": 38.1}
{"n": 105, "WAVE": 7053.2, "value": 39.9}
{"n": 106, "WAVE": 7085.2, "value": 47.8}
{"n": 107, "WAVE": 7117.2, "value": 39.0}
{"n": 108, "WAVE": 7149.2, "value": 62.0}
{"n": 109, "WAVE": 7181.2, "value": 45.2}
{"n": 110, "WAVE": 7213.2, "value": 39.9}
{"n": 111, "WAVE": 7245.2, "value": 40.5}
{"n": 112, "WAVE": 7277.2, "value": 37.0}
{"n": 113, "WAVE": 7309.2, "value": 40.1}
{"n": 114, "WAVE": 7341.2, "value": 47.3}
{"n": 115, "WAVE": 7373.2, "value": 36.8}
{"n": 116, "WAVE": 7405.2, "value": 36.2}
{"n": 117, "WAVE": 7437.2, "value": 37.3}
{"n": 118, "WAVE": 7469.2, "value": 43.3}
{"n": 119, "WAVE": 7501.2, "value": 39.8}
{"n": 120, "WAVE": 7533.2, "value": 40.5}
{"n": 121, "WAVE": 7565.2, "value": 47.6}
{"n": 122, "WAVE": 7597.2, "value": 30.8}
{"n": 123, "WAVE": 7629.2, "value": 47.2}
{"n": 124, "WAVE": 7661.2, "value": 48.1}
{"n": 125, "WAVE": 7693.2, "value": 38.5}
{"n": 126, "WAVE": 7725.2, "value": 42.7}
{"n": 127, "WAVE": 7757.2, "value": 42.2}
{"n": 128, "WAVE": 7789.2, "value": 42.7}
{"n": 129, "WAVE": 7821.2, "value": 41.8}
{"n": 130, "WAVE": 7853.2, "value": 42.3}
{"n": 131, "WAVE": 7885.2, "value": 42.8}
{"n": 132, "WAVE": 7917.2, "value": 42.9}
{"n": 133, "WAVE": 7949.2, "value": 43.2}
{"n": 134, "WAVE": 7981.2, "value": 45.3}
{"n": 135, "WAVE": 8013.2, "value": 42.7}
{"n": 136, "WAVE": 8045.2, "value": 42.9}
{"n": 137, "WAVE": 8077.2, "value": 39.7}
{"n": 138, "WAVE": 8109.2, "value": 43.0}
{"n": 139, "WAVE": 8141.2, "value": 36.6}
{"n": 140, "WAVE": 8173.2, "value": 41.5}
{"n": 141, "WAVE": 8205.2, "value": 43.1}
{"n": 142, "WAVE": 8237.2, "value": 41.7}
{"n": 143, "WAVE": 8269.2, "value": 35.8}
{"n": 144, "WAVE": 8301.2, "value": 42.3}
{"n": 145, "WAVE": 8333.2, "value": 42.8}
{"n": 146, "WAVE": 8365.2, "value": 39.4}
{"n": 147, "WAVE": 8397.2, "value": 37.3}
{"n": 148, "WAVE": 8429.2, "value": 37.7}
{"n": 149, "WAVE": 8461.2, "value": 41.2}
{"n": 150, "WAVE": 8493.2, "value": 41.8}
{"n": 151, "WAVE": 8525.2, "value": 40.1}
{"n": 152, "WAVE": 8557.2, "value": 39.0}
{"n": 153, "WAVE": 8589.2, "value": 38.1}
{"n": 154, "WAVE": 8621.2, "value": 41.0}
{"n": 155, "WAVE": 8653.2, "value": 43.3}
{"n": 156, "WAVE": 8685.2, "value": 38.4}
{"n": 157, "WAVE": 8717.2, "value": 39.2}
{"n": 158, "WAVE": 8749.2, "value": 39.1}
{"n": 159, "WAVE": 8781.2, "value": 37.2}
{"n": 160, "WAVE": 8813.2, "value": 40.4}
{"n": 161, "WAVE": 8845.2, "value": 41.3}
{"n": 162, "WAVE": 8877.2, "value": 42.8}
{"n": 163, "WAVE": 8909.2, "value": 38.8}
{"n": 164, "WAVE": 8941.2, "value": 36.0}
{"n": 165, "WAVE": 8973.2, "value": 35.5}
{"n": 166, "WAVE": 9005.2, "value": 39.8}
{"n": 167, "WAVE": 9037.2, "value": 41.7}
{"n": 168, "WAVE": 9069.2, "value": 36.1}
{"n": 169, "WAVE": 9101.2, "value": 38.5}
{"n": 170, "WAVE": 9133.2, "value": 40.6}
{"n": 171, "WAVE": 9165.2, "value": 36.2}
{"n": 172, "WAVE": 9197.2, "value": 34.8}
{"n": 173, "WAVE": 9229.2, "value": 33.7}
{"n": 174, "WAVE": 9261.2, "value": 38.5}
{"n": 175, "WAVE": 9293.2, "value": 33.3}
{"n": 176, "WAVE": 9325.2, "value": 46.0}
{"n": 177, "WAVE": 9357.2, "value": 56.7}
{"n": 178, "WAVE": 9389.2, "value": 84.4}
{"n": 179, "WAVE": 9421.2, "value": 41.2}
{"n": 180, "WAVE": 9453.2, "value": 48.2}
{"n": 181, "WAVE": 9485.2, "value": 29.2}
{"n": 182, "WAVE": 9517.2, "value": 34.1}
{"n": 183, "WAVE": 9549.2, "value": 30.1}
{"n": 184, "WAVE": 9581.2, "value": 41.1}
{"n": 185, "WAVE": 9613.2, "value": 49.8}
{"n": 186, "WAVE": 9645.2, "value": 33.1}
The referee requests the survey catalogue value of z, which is 0.428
